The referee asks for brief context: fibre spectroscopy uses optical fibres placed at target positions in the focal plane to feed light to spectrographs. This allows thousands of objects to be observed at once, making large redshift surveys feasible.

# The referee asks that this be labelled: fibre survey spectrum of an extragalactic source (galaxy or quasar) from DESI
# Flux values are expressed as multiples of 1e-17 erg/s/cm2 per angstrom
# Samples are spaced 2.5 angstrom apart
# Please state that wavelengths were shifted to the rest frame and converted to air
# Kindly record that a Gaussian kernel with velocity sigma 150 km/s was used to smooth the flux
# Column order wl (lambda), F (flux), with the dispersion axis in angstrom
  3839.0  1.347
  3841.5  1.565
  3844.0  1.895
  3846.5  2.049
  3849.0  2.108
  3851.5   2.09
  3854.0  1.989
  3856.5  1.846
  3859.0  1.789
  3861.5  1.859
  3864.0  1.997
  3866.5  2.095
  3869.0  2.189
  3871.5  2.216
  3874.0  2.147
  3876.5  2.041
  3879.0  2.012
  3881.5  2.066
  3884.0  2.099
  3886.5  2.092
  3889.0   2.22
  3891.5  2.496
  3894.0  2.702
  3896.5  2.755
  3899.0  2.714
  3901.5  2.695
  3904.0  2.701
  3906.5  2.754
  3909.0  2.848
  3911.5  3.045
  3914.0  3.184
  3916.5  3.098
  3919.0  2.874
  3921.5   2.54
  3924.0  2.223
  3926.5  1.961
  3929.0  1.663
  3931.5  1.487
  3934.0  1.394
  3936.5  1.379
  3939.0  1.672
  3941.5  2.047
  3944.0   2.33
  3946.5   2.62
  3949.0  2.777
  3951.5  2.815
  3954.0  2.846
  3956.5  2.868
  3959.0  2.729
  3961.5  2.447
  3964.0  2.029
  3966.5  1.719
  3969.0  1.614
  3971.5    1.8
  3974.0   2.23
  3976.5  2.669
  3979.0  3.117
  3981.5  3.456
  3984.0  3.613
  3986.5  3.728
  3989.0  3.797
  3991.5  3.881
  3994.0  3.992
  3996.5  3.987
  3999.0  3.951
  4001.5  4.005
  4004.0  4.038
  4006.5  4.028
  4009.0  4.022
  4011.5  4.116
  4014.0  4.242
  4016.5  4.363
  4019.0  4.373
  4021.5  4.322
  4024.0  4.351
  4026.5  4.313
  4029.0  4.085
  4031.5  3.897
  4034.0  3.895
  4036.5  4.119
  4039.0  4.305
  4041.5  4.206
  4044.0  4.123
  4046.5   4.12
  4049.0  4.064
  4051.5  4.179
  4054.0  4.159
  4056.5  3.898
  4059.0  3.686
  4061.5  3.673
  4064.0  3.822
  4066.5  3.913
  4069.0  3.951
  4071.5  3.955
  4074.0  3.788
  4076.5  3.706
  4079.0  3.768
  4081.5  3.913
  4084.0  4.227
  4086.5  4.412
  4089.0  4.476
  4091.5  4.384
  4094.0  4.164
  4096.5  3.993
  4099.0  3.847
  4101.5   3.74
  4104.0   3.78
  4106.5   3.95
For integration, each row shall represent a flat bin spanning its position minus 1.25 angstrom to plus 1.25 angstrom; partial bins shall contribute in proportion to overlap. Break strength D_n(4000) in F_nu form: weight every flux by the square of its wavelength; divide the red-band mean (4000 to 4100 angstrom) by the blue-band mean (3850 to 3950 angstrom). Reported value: 1.9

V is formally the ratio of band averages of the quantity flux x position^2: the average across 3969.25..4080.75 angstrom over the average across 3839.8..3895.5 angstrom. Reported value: 2.0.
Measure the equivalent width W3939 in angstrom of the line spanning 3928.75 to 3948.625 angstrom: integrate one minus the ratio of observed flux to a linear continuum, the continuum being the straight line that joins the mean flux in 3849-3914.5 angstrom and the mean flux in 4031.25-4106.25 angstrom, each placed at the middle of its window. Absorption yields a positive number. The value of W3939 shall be 6.77 angstrom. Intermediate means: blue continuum 2.32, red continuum 4.01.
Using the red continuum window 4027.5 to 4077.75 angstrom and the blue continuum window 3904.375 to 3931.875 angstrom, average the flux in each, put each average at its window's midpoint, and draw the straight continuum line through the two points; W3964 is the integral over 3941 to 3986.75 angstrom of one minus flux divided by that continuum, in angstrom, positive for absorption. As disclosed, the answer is 6.8 angstrom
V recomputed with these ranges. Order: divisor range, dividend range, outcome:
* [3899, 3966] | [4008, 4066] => 1.78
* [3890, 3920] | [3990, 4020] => 1.52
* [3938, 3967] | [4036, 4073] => 1.73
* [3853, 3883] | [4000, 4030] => 2.23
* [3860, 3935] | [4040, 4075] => 1.84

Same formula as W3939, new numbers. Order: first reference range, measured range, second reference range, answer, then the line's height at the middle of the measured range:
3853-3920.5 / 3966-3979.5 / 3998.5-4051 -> 5.1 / 3.48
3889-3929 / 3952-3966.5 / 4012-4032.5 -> 3.6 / 3.36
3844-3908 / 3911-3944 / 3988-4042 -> 8.0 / 2.92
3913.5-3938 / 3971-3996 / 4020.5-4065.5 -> -1.5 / 3.09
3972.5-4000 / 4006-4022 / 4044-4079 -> -2.5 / 3.64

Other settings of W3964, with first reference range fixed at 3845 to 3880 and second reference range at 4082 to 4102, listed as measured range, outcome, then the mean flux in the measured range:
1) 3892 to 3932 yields -1.97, 2.6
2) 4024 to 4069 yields -3.64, 4.03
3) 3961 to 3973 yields 4.41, 1.9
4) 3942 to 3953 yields 0.86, 2.6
